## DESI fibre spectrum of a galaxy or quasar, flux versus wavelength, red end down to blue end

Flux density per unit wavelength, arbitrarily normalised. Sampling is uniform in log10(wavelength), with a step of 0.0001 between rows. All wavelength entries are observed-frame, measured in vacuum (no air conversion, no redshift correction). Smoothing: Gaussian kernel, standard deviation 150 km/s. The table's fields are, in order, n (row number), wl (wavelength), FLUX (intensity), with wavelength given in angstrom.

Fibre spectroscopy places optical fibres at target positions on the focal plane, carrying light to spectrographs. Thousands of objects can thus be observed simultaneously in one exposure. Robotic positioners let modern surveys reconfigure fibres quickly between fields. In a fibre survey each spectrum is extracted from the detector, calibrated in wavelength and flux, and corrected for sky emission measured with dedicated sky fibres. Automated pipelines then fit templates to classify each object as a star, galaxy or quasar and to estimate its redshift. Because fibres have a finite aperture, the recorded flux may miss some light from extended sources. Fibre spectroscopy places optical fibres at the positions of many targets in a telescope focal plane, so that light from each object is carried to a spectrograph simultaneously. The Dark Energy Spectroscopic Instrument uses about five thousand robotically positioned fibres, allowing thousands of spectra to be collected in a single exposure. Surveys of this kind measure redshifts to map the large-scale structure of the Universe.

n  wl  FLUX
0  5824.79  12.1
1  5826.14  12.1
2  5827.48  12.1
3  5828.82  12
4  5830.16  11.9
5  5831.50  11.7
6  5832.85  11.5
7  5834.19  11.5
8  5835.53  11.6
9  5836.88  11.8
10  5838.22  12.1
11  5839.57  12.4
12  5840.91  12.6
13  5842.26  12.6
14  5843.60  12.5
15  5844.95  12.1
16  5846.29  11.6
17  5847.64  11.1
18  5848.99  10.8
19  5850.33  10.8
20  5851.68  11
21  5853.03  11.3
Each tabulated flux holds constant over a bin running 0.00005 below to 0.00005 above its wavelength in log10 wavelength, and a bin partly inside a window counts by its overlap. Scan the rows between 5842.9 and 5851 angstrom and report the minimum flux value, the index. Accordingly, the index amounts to 10.8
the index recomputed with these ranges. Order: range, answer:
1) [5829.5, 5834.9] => 11.5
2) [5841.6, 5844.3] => 12.5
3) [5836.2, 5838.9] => 11.8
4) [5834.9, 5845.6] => 11.6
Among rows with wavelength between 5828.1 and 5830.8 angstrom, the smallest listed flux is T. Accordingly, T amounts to 11.9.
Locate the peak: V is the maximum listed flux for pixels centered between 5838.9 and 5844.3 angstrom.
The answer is 12.6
